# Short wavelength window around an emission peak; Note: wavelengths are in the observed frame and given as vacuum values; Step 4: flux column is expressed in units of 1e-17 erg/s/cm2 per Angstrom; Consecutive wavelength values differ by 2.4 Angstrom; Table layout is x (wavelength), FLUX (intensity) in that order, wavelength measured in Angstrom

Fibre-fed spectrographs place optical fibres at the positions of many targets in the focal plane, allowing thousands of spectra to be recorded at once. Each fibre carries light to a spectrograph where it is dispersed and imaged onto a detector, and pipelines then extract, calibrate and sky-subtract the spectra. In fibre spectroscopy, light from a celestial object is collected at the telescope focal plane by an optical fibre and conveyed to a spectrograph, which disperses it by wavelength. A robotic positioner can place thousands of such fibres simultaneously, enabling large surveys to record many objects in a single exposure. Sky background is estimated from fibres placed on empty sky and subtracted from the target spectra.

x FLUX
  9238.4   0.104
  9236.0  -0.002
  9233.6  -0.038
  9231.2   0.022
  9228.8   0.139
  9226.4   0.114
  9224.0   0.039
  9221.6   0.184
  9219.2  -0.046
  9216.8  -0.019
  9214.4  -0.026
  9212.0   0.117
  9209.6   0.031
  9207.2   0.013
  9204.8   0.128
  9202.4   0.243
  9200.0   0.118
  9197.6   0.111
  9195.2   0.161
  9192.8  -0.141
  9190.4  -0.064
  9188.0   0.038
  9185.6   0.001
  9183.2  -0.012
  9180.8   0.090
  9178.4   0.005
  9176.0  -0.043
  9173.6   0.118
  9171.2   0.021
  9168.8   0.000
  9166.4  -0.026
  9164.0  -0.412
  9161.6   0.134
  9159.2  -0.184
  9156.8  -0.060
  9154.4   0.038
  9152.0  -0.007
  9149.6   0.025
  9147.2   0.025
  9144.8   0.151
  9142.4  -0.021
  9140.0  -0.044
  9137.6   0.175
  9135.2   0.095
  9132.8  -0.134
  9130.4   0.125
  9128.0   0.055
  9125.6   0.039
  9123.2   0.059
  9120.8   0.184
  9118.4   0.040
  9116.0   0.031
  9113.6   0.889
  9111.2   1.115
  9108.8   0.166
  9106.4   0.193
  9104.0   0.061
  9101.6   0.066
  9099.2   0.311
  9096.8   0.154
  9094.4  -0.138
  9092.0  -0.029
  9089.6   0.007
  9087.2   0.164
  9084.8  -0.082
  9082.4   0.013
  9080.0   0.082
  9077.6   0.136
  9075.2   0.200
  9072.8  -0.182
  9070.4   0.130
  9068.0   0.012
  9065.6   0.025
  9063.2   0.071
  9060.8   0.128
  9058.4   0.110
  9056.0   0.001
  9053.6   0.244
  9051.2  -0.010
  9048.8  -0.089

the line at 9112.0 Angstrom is H-beta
